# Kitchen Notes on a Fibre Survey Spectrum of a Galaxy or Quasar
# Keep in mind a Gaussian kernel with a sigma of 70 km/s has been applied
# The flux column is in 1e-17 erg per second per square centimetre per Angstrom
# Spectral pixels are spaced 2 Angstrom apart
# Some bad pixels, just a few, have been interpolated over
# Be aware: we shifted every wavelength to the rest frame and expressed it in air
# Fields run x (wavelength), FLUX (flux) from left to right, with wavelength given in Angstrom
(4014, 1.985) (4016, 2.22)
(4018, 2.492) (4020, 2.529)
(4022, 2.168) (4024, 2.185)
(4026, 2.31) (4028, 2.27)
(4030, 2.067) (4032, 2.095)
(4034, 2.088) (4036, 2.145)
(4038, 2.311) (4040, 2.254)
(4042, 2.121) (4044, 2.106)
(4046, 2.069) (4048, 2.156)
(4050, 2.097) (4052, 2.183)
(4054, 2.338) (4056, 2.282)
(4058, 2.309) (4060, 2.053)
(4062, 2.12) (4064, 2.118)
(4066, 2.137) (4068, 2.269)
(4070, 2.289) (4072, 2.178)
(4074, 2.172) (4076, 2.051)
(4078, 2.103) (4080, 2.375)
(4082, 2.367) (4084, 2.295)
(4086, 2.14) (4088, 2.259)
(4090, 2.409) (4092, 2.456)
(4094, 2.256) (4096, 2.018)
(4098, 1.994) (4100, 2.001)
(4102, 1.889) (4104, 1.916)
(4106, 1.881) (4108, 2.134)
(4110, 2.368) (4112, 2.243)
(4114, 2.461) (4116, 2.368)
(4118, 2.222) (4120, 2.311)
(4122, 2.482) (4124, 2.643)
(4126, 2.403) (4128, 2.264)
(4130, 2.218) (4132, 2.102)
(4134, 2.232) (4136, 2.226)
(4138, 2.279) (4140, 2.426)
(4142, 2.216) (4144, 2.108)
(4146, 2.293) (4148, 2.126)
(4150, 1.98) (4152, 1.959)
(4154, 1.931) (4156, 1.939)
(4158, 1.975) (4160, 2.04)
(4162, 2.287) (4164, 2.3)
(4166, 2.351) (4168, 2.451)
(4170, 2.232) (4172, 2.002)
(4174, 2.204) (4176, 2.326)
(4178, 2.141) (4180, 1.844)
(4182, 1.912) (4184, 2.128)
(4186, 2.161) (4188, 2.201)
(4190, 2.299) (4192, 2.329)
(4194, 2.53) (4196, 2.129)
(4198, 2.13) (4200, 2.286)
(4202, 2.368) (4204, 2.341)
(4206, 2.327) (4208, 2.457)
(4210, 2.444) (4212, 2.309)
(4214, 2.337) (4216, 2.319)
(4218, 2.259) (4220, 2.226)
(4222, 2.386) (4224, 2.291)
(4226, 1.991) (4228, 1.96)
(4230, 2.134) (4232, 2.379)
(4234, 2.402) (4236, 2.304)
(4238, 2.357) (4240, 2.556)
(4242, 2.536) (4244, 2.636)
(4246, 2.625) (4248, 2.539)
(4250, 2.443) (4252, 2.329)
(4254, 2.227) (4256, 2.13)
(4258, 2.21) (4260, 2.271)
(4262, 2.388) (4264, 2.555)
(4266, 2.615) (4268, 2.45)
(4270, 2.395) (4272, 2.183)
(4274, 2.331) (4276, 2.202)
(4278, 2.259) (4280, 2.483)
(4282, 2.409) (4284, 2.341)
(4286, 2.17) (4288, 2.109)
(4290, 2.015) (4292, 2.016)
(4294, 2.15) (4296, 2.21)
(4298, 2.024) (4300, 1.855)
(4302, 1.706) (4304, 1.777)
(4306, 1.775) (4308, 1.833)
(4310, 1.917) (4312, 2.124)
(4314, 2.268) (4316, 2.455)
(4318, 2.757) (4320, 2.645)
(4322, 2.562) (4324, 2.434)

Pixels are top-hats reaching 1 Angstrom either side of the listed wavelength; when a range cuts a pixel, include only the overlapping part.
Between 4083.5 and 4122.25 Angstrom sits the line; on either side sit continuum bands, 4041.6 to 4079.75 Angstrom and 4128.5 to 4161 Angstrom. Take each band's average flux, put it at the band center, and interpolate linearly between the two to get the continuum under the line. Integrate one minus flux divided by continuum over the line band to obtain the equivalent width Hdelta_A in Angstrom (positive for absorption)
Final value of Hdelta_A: -0.9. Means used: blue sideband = 2.17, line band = 2.2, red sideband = 2.13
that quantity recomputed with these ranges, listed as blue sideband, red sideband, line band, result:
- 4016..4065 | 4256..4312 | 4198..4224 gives -1.8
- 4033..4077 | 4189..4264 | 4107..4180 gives 1.0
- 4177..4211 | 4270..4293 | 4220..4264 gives -2.0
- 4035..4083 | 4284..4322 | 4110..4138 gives -1.9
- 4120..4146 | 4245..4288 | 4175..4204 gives 1.5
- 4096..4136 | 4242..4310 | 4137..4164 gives 1.1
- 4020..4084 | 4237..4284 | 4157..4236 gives 3.3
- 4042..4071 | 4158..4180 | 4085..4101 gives 0.0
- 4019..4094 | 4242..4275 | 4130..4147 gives 0.4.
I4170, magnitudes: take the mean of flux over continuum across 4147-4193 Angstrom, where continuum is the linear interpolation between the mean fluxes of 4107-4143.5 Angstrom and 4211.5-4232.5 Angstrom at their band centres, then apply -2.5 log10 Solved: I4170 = 0.07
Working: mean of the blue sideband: 2.31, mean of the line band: 2.14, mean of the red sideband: 2.23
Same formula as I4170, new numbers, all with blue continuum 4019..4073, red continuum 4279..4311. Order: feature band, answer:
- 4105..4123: -0.06 mag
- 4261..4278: -0.16 mag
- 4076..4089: -0.03 mag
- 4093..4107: 0.09 mag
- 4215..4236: -0.07 mag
